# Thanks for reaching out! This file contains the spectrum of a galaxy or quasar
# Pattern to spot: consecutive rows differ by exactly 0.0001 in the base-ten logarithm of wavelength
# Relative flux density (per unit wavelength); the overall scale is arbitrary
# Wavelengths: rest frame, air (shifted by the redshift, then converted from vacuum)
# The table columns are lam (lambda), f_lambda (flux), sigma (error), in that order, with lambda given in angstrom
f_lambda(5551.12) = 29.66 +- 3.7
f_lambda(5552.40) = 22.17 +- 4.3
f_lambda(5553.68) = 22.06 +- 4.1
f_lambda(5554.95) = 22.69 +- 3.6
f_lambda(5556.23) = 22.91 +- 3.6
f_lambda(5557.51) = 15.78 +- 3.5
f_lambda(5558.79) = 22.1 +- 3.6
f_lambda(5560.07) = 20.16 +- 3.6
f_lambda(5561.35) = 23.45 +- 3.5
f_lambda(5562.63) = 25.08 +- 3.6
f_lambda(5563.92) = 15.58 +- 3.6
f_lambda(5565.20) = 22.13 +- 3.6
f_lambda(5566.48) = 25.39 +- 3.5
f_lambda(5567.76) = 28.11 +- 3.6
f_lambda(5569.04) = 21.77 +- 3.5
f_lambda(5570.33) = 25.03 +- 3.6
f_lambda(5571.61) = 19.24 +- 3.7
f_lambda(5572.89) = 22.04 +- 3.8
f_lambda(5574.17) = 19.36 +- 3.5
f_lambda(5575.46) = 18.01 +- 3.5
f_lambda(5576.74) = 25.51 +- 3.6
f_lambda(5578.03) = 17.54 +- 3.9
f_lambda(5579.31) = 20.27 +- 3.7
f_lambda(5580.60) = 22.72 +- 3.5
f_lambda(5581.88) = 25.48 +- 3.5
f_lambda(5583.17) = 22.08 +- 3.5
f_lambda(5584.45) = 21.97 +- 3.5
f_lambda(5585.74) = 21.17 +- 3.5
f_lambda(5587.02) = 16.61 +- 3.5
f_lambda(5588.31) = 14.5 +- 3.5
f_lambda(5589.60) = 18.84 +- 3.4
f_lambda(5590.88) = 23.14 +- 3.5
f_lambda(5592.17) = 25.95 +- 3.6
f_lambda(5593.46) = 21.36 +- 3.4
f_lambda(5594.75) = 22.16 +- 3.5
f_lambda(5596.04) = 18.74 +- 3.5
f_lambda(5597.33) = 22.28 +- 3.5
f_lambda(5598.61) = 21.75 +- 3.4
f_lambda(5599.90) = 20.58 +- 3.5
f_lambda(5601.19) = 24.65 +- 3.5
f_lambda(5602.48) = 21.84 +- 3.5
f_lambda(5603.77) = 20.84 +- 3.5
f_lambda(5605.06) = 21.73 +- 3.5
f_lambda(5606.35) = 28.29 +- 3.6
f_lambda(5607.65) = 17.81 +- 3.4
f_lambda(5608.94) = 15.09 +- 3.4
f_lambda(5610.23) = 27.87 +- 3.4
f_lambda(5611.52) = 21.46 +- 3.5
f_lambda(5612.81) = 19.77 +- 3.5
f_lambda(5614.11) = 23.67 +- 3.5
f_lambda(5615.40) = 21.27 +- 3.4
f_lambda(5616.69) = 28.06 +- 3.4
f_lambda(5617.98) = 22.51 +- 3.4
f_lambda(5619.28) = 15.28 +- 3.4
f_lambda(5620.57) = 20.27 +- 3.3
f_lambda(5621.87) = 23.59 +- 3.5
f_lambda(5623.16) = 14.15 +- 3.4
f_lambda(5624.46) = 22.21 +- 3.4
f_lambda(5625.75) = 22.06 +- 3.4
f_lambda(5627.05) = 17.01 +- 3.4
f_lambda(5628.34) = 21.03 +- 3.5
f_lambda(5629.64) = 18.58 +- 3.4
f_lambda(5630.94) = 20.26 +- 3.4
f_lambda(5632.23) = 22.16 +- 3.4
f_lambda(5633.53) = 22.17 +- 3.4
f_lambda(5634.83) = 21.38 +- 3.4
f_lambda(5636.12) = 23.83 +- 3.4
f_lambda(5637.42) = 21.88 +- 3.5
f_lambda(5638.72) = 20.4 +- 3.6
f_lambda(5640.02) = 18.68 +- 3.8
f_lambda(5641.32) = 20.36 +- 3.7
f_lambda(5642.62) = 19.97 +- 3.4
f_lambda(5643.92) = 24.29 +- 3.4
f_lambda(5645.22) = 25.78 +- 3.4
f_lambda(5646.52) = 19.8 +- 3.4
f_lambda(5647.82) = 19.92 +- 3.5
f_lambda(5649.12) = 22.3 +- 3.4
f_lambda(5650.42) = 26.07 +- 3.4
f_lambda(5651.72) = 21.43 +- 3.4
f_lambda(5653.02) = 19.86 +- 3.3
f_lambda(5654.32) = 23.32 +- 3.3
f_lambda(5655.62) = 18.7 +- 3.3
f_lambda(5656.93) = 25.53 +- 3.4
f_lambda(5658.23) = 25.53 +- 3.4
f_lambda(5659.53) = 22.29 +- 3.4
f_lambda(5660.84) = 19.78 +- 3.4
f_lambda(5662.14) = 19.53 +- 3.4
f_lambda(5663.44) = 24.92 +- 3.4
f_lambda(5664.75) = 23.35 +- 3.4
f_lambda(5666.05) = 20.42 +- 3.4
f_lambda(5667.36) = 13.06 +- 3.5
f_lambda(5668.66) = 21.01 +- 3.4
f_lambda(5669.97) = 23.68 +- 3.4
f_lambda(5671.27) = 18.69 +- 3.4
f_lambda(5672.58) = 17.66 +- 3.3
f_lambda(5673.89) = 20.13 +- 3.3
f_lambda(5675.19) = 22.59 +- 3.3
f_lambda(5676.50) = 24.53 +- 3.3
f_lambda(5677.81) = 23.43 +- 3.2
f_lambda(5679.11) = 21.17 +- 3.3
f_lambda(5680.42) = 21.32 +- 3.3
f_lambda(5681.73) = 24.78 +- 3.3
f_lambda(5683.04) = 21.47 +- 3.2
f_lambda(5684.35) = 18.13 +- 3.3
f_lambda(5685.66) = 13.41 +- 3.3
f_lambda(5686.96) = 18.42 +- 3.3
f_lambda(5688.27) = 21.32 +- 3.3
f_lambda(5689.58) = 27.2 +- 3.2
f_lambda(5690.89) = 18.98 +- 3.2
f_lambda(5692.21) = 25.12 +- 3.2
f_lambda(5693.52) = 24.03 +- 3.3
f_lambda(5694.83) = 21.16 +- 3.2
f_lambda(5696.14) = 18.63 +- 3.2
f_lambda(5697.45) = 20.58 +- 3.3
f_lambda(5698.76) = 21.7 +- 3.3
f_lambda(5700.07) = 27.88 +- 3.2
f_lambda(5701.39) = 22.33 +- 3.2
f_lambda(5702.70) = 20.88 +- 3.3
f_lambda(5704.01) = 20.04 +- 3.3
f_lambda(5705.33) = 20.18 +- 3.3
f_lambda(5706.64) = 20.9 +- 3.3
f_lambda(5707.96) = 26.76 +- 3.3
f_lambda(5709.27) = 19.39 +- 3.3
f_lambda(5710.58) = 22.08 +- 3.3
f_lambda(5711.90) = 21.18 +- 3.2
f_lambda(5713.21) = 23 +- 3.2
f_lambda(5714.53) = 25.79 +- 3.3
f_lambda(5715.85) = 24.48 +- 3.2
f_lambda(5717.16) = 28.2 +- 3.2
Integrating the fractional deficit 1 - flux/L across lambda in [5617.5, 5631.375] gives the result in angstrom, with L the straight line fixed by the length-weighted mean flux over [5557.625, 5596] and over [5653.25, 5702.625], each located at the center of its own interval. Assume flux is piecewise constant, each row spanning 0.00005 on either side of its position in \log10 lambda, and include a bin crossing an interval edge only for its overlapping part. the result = 1.2 angstrom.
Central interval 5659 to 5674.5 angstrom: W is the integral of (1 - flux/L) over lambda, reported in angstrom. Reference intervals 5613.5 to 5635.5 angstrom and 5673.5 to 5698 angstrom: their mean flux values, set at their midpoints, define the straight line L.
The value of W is 0.7 angstrom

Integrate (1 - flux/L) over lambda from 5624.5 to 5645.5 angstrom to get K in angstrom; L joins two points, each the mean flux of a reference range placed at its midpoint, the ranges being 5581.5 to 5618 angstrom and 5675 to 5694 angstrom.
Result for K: 0.51 angstrom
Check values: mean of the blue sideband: 21.7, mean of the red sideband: 21.7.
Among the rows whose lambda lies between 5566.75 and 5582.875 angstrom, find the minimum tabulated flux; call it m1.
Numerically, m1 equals 17.54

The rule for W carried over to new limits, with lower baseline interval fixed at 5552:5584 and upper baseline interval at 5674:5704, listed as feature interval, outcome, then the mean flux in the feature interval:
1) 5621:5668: 1.1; 21.3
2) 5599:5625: 0.3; 21.5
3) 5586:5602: 0.7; 20.9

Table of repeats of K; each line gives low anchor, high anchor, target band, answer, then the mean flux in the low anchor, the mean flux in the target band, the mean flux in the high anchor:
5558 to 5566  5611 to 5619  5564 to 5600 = 0.5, 21.4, 21.5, 22.5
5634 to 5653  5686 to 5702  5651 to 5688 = 1.6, 21.8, 21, 22.1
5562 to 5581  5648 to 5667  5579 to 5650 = 2.1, 21.8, 21.3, 22.2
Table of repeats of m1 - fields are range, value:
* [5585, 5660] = 14.15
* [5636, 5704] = 13.06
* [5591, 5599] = 18.74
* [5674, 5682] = 21.17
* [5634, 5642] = 18.68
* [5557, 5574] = 15.58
